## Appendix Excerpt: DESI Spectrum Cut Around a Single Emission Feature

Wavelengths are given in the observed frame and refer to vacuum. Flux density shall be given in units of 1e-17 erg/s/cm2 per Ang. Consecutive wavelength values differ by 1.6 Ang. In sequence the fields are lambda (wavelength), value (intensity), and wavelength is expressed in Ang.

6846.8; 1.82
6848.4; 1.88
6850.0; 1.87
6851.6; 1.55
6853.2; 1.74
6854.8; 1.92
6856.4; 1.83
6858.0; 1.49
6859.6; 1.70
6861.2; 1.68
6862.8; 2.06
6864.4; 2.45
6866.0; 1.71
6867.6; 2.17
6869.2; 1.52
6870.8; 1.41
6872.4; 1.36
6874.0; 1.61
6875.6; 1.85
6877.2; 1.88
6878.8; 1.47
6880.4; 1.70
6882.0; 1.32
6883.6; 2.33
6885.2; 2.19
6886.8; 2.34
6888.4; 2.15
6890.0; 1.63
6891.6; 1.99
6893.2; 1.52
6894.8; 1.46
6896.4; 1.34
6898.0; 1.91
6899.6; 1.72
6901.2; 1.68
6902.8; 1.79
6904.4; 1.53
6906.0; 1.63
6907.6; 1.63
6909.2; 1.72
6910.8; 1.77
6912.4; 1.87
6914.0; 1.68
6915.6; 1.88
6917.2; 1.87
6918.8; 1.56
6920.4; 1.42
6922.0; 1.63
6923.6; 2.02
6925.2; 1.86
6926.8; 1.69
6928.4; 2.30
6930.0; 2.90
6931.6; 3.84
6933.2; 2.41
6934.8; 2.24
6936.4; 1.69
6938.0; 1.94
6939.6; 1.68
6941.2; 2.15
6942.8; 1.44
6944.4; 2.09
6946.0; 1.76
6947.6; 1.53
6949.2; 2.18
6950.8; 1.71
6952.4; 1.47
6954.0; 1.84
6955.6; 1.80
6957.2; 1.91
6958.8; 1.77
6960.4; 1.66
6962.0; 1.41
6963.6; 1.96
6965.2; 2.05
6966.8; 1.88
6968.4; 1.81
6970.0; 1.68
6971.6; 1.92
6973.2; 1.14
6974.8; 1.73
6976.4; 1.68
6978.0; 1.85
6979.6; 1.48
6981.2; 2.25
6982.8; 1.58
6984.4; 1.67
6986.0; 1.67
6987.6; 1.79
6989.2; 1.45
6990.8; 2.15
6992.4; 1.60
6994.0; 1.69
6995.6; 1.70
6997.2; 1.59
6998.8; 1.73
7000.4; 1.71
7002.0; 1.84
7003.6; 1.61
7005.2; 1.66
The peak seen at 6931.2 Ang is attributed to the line [O III] 5007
